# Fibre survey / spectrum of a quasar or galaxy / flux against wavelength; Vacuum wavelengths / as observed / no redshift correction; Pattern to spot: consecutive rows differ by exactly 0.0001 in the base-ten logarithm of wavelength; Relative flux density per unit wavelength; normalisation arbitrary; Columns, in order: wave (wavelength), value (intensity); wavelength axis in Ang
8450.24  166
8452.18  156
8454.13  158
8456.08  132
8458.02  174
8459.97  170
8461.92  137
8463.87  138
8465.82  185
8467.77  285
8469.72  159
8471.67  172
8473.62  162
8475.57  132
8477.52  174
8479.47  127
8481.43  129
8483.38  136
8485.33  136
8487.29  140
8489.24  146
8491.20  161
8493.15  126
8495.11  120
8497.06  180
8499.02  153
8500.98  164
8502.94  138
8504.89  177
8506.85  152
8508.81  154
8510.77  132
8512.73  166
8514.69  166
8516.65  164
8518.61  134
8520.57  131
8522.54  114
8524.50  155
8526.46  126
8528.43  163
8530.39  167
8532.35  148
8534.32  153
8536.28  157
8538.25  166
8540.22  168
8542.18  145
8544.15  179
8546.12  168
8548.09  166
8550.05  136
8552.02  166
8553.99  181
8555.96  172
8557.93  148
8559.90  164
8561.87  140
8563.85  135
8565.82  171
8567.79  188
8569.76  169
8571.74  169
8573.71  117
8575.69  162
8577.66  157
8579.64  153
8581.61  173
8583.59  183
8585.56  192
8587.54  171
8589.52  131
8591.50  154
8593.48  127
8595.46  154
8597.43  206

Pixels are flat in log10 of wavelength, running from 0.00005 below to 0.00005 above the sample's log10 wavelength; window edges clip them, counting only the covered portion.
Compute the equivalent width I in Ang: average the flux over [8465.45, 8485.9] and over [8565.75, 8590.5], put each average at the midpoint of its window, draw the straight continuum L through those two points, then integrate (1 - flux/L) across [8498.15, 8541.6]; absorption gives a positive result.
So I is 3.1 Ang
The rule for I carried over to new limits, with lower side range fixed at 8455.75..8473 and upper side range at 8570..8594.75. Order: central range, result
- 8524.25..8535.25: 0.9 Ang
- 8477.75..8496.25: 3.6 Ang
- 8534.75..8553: 0.2 Ang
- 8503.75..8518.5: 0.9 Ang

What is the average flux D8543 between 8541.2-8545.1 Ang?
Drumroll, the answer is 162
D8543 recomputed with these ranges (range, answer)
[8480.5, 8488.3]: 135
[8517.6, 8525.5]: 134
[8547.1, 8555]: 162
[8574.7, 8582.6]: 161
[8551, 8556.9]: 173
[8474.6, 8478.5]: 153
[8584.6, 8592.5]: 162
